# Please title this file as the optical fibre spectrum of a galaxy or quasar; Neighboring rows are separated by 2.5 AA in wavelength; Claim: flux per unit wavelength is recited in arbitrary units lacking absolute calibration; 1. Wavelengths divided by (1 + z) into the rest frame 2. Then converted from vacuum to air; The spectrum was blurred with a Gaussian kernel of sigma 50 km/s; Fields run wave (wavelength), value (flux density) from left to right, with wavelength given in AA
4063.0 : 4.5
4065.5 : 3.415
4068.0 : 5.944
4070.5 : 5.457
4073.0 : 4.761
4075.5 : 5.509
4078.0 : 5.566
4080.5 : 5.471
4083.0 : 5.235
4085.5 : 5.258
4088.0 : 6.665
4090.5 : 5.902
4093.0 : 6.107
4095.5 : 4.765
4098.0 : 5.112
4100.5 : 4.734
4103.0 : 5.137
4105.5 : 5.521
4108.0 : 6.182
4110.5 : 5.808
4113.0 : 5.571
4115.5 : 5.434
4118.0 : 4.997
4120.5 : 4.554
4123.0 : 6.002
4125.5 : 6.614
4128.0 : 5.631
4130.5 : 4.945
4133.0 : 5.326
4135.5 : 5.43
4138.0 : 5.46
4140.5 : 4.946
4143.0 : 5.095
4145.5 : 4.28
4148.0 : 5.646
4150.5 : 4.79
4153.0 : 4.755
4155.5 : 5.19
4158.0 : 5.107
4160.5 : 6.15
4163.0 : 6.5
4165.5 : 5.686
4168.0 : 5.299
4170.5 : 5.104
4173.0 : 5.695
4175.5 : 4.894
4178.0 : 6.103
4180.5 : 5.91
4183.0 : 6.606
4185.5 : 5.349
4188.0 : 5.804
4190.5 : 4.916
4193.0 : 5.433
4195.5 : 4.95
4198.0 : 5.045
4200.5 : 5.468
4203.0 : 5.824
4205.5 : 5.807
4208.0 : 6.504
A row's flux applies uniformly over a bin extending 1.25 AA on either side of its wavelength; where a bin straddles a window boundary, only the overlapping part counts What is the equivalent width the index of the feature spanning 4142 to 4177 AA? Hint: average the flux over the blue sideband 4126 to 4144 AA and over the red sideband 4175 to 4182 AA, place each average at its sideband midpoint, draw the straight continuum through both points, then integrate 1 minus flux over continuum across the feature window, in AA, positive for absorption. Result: 1.62 AA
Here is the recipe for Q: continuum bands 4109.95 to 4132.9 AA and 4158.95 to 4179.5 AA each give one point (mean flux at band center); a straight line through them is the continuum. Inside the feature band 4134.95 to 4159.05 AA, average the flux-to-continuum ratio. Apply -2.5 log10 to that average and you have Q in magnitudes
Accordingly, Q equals 0.108 mag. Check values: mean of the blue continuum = 5.49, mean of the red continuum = 5.67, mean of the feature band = 5.06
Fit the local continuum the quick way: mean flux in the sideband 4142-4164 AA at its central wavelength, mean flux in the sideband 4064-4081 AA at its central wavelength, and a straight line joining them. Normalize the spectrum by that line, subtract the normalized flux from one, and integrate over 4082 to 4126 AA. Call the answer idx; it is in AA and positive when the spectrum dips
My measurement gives -2.8 AA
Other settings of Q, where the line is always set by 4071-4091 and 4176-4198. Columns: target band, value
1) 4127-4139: 0.04 mag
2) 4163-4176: 0.02 mag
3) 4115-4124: 0.07 mag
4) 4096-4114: 0.03 mag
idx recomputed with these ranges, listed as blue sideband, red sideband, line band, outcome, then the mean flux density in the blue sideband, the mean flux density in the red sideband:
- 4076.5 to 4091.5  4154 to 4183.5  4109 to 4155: 3.0 AA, 5.68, 5.66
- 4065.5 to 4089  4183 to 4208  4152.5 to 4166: -0.3 AA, 5.42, 5.52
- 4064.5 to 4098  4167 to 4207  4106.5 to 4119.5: -0.3 AA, 5.39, 5.52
